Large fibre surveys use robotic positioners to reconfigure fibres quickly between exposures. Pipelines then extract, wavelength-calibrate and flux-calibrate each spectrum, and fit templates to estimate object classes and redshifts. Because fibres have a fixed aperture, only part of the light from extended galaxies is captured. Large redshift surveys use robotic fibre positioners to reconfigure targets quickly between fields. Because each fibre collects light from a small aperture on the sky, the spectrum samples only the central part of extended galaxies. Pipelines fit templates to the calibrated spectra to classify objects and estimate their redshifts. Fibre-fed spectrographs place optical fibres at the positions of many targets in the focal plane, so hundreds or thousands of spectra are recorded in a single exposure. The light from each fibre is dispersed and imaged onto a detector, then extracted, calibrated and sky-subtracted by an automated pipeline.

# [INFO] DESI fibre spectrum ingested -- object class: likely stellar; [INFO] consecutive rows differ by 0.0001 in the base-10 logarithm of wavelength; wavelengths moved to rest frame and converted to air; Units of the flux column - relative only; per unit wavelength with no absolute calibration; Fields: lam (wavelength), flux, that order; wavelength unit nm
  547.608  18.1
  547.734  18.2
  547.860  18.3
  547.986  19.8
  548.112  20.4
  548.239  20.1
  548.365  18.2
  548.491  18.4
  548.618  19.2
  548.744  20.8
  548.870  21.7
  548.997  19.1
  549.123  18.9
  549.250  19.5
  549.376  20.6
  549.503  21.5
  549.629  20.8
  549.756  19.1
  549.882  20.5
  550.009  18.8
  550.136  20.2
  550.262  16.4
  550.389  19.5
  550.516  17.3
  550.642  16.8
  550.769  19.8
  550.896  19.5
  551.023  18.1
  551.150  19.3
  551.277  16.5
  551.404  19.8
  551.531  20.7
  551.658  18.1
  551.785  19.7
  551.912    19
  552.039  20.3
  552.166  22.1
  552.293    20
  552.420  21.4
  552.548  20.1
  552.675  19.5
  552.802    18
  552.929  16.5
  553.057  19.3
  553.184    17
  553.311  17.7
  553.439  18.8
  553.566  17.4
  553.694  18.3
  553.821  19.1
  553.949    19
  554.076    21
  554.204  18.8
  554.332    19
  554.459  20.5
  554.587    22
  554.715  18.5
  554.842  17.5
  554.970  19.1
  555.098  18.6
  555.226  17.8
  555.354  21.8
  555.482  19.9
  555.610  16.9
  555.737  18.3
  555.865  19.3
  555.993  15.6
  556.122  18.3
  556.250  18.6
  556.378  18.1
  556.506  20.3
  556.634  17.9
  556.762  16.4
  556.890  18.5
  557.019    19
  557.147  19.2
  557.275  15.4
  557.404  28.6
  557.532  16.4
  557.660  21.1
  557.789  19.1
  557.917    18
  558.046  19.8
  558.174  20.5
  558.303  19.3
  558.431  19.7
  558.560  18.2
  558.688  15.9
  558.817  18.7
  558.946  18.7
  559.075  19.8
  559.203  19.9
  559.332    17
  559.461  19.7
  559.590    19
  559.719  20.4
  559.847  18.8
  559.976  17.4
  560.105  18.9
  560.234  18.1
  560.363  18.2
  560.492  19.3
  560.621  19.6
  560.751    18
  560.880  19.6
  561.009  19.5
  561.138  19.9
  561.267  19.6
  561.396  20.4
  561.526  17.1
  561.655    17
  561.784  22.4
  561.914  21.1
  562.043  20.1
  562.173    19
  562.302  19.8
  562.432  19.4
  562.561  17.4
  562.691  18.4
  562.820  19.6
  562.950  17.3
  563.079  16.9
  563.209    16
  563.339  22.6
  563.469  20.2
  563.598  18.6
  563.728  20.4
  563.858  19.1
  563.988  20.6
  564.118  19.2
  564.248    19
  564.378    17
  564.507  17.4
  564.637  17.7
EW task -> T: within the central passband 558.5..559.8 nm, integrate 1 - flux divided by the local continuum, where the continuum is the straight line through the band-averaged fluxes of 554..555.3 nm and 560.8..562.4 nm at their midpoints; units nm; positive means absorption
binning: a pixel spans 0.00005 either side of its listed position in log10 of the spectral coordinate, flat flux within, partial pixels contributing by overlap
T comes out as 0.05 nm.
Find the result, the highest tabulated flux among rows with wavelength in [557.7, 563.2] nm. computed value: 22.4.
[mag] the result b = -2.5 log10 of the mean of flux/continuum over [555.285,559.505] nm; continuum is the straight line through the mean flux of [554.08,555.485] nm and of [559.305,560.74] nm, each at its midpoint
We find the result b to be 0.01 mag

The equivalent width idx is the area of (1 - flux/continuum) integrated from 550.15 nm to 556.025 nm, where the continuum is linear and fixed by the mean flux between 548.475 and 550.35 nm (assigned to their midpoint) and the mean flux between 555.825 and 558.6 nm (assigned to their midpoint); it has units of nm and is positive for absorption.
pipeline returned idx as 0.13 nm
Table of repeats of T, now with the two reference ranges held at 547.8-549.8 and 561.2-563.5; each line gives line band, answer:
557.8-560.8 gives 0.07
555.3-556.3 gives 0.05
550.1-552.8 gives 0.06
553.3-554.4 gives 0.04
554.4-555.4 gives 0.00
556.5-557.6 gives 0.02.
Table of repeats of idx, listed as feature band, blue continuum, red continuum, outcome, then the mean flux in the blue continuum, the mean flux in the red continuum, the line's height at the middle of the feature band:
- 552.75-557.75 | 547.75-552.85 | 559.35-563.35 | 0.11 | 19.4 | 19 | 19.2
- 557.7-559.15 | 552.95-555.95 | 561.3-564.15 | 0.01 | 18.9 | 19.2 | 19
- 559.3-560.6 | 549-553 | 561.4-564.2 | 0.03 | 19.3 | 19.2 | 19.2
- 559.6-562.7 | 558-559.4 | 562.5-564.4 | -0.05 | 18.9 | 18.9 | 18.9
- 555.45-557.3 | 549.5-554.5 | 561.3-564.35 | 0.10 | 19.1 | 19.2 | 19.1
